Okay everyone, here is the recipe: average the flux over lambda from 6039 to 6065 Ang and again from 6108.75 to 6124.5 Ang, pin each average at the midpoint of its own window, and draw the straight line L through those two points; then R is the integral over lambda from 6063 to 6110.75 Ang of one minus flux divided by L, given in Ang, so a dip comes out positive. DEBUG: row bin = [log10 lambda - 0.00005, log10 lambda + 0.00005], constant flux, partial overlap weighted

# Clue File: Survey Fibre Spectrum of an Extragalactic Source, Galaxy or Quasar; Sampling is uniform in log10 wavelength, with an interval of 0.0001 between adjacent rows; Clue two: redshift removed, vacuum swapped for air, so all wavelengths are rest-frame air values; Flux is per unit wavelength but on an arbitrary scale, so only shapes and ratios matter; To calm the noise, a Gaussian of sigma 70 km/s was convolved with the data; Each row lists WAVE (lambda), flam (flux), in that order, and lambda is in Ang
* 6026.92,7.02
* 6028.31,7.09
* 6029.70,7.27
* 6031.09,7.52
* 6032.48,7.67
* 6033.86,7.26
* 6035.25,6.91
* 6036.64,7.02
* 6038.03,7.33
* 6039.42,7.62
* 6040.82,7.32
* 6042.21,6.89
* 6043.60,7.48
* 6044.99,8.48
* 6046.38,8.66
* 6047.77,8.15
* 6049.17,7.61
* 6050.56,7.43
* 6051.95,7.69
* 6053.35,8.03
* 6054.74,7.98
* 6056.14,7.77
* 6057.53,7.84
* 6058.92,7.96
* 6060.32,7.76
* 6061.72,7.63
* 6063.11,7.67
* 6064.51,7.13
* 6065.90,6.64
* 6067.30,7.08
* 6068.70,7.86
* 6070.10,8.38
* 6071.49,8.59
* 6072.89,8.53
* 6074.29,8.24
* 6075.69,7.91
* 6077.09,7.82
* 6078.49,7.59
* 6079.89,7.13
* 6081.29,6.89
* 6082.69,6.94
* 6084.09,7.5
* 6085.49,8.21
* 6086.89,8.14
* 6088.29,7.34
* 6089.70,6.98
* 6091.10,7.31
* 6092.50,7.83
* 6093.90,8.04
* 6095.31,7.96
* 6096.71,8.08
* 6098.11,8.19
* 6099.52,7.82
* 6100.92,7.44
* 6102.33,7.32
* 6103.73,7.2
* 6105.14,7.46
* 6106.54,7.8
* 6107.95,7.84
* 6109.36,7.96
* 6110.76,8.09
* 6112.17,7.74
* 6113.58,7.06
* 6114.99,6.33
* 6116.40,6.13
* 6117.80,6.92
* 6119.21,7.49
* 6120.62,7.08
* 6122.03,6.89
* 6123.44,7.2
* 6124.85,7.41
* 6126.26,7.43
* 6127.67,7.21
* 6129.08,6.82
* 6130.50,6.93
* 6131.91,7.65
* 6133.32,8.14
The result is -1.6 Ang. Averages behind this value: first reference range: 7.75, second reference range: 7.17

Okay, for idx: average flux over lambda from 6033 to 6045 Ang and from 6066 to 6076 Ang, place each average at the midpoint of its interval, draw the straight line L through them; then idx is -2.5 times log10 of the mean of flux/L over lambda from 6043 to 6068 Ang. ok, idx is -0.01 mag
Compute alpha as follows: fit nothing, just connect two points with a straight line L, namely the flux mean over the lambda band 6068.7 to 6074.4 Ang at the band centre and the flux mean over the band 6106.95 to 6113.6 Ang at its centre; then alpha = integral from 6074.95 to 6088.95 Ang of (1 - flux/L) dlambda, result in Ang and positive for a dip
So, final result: 1.2 Ang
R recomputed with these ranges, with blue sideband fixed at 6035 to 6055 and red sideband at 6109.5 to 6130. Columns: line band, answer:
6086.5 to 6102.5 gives -0.9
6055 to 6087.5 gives -1.0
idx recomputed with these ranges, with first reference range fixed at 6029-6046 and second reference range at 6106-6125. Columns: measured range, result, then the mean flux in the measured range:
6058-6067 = -0.012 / 7.46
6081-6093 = -0.022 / 7.47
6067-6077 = -0.106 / 8.11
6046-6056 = -0.071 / 7.9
